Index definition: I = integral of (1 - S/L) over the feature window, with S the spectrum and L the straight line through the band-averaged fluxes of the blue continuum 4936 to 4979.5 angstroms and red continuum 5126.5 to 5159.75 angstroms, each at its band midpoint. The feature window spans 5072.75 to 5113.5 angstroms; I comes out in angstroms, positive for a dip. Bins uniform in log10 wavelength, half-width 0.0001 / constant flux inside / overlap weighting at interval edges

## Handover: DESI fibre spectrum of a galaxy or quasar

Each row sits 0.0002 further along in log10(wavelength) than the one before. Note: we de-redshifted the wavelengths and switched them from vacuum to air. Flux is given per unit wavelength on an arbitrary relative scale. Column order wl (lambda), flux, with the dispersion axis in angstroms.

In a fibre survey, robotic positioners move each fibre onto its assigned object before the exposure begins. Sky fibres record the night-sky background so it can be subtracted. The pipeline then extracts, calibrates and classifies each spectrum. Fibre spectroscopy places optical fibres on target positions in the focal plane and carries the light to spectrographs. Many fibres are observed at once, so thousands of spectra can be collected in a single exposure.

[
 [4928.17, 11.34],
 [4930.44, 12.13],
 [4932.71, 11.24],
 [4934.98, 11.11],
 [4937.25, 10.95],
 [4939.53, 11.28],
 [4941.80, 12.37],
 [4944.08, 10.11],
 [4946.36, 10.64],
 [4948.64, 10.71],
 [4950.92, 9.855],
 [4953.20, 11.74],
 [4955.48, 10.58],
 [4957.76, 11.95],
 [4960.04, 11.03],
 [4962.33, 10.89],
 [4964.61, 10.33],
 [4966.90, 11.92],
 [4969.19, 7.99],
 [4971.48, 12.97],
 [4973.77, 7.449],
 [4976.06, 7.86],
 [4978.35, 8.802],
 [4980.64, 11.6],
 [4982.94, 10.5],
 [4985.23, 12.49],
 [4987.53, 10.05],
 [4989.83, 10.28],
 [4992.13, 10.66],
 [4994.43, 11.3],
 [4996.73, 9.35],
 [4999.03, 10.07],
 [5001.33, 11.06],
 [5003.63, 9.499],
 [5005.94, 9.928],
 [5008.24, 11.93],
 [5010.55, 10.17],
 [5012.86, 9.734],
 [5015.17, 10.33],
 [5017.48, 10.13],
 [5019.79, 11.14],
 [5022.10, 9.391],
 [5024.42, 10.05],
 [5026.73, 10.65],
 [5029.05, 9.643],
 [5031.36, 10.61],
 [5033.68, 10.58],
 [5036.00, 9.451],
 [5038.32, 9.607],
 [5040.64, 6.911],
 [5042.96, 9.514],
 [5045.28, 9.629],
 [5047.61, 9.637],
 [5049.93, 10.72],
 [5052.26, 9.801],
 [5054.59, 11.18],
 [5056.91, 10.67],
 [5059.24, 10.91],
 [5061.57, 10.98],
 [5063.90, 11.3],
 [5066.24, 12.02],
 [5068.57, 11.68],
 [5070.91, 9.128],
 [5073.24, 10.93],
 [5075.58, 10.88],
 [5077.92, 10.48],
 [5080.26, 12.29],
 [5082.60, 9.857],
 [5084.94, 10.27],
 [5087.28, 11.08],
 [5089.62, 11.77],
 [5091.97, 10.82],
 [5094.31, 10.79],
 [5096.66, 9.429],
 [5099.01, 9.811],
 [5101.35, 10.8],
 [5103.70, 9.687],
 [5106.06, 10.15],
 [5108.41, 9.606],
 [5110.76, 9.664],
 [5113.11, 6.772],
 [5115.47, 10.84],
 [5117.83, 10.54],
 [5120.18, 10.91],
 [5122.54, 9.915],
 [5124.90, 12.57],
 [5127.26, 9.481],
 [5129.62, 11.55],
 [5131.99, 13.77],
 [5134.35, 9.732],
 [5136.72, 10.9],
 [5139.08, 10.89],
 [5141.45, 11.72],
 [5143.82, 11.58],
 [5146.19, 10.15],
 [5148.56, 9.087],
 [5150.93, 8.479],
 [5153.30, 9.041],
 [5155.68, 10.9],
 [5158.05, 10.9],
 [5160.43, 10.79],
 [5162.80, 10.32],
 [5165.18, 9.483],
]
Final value 0.9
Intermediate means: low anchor 10.5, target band 10.3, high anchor 10.6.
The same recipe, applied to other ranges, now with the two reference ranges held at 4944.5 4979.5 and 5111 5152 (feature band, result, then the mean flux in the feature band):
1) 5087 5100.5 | -0.2 angstroms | 10.6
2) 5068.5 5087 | -0.4 angstroms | 10.6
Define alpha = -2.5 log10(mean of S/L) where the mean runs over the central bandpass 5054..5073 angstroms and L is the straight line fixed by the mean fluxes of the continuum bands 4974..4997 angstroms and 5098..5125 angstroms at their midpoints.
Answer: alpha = -0.09 mag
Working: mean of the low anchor 10.2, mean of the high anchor 10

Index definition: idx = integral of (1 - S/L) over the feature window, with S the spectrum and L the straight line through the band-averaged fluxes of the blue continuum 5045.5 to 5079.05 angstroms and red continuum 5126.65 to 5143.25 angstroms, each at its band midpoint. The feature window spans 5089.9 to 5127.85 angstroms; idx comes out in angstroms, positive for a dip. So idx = 3.0 angstroms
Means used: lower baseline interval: 10.7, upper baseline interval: 11.2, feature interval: 10.2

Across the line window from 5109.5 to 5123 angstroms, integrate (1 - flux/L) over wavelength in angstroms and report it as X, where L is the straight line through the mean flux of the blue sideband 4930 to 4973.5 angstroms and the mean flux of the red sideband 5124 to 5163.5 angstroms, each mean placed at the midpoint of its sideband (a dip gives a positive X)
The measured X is 1.2 angstroms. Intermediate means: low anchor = 11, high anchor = 10.7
